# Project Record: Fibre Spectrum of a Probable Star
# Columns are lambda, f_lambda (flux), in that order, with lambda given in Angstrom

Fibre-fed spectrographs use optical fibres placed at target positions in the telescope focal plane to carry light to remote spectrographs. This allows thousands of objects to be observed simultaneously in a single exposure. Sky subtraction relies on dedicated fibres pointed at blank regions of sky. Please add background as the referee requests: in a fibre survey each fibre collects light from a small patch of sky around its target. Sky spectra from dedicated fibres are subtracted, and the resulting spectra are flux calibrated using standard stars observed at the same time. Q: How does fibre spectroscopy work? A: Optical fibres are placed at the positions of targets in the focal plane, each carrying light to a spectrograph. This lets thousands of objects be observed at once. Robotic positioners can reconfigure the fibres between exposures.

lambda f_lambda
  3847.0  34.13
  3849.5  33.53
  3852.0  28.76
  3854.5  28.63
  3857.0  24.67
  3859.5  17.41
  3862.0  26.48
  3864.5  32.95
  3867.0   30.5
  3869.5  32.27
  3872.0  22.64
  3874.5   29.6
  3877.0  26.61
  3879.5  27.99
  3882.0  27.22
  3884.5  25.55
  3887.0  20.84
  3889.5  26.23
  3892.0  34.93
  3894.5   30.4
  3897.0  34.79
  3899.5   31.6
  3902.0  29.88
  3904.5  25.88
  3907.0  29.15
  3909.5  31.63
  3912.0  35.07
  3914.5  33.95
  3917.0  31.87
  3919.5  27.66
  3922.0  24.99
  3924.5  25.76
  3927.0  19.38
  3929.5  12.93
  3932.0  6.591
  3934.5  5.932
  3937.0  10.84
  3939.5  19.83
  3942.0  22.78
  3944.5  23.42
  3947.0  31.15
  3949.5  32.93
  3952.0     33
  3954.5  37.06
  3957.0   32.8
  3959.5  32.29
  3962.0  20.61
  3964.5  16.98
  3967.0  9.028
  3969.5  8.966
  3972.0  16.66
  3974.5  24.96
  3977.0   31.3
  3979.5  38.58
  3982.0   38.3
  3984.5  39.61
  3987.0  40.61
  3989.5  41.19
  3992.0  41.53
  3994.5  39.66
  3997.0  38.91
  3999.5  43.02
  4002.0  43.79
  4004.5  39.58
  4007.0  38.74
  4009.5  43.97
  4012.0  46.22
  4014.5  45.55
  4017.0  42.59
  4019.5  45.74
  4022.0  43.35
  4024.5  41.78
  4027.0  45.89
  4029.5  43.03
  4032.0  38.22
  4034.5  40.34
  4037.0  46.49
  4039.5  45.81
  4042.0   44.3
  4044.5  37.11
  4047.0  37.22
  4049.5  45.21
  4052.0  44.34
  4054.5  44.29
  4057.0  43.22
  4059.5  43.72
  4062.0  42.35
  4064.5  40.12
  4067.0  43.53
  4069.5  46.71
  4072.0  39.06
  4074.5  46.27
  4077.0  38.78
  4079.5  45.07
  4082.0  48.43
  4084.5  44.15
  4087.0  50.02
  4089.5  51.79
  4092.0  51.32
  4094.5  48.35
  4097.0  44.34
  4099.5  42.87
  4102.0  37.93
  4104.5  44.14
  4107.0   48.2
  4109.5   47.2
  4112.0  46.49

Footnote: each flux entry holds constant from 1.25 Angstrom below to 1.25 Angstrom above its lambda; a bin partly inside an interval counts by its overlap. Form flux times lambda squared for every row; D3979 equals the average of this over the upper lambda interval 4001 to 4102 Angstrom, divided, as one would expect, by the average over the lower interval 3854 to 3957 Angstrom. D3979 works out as 1.78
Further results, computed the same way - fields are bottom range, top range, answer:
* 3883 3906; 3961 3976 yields 0.59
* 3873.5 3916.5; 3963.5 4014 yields 1.22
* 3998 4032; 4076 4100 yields 1.12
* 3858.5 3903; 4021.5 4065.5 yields 1.64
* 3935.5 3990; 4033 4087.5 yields 1.68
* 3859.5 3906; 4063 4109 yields 1.76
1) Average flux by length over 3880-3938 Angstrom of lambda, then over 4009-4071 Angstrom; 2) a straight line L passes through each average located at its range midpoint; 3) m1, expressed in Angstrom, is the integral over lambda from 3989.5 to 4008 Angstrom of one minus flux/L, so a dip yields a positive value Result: -1.6 Angstrom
